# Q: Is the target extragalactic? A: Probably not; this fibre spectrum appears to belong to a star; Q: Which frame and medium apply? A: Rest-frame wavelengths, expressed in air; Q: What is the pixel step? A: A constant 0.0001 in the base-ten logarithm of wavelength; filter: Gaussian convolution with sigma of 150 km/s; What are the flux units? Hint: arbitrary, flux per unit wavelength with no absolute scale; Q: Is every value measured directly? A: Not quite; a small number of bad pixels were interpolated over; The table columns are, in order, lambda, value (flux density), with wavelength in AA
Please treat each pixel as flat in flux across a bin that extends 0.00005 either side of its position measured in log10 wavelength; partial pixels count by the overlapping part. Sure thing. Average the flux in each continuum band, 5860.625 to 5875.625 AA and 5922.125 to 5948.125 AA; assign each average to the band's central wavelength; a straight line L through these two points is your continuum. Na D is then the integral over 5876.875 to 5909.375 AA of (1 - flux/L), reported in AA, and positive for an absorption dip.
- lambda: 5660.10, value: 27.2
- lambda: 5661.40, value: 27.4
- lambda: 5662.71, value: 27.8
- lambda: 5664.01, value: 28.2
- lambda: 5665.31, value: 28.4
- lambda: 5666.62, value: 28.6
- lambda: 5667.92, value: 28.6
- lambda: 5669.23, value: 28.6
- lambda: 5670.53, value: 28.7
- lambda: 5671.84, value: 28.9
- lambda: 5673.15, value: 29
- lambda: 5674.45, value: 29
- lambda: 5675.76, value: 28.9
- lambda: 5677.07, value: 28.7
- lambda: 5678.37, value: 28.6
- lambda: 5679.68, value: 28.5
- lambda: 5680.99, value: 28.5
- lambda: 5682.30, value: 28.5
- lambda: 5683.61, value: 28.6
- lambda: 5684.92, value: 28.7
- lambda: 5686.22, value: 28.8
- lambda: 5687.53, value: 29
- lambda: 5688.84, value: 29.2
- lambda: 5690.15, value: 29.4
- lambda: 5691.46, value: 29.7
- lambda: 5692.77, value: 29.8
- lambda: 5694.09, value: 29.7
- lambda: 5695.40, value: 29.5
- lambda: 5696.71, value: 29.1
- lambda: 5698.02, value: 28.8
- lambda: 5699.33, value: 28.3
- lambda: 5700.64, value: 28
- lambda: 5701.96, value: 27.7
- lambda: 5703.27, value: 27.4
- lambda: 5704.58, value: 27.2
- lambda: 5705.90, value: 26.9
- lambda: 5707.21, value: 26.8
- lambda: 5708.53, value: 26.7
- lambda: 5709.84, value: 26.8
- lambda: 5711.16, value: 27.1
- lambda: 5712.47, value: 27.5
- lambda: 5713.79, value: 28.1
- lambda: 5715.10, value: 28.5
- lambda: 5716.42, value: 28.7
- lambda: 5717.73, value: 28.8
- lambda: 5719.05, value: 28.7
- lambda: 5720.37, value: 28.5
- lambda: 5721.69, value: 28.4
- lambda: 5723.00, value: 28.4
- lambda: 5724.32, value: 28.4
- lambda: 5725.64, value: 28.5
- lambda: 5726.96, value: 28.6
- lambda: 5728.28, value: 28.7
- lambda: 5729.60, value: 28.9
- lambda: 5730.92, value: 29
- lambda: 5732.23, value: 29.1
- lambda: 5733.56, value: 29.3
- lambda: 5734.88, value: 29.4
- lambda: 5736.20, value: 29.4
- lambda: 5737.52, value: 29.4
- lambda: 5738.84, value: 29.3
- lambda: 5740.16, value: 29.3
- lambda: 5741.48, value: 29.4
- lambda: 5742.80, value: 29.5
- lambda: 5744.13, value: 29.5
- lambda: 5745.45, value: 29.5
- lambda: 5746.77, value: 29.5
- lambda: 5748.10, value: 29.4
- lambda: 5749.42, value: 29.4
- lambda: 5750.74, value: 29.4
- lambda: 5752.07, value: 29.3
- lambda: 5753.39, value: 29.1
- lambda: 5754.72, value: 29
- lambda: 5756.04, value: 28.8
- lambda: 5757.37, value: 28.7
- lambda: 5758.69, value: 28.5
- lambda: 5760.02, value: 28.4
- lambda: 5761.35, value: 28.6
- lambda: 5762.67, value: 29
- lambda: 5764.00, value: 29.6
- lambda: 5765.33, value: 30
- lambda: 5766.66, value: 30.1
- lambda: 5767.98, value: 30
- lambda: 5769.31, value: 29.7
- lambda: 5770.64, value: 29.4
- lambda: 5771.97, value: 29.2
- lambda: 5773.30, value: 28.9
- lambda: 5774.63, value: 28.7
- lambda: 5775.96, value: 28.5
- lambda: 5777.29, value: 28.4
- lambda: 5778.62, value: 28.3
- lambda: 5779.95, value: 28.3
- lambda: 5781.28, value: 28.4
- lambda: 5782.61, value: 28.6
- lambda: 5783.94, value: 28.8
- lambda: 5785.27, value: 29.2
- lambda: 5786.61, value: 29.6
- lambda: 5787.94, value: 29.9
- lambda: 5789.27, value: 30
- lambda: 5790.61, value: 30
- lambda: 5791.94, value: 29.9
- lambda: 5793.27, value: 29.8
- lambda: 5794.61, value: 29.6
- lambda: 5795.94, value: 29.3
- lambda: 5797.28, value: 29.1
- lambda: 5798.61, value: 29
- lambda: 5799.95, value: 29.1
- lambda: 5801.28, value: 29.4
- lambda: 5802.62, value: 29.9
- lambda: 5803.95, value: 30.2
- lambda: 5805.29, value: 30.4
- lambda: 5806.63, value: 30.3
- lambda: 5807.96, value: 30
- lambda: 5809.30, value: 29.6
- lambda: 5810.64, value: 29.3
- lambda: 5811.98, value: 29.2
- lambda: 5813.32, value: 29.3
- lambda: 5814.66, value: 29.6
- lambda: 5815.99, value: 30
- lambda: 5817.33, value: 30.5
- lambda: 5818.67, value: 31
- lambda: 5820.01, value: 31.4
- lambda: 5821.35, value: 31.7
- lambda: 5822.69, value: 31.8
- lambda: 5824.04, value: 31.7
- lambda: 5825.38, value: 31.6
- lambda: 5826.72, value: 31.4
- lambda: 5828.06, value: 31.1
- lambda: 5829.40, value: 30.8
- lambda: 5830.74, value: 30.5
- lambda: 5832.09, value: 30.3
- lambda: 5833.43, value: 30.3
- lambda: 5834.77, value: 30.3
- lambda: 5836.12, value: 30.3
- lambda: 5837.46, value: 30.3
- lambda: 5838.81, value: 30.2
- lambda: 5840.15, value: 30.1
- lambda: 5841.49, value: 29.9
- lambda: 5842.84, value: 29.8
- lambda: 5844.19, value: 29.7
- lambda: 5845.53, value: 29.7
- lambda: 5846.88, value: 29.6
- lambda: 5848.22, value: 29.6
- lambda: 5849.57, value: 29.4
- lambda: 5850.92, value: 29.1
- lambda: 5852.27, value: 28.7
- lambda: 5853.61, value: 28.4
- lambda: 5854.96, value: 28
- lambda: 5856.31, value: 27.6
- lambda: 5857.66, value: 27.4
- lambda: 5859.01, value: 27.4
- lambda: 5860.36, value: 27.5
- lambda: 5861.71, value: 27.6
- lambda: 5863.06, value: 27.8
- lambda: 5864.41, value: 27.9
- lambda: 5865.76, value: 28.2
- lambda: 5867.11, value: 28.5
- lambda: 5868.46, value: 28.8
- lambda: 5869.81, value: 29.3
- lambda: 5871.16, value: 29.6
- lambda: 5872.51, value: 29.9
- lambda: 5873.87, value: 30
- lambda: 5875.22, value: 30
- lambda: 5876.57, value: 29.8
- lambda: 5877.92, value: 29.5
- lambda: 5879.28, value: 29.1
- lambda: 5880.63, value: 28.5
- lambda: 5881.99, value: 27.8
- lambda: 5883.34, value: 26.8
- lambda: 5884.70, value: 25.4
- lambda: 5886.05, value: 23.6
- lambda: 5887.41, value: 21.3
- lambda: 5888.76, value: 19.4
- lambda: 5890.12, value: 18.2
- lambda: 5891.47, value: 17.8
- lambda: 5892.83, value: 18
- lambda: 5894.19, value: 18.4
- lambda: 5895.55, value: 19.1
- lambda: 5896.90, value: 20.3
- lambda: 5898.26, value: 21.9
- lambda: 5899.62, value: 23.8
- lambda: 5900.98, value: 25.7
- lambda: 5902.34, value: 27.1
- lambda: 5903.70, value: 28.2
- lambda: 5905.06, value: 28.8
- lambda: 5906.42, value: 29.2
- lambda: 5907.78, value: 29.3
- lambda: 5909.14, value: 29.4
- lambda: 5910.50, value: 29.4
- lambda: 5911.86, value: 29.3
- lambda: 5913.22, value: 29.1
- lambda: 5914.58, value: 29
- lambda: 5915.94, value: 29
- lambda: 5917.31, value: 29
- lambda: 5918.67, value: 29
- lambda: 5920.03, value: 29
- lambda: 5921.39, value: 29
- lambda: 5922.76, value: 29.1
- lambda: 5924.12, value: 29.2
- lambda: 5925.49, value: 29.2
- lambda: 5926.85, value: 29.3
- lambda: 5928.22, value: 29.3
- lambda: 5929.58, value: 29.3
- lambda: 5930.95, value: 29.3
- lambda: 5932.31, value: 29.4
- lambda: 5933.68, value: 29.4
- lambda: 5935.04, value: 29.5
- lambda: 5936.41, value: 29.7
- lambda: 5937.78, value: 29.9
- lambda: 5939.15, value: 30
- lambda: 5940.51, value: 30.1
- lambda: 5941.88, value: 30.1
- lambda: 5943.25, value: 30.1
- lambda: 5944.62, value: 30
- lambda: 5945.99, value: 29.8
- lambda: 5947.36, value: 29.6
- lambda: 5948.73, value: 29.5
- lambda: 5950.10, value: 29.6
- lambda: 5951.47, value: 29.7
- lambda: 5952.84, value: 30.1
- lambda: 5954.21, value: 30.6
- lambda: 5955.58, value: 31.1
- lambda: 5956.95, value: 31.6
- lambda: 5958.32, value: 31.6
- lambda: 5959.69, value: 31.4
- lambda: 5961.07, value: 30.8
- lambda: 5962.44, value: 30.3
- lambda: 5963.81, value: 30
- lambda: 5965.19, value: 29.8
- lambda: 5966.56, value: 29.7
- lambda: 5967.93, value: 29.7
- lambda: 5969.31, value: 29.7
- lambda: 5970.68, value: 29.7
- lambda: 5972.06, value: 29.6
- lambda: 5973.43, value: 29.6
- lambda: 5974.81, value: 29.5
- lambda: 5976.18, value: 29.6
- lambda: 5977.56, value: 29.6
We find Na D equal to 5.2 AA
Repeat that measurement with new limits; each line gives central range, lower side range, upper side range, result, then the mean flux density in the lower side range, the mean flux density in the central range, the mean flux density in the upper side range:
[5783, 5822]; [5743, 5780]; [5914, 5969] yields -0.7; 29.1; 29.8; 29.8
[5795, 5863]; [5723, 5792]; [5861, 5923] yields -4.8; 29.1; 29.7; 26.6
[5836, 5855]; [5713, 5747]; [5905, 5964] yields -0.1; 28.9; 29.6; 29.7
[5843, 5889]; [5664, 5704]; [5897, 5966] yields 1.6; 28.8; 28.1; 29.2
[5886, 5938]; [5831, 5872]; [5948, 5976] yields 5.5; 29.1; 26.5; 30.2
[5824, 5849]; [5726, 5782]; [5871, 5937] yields -2.2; 29.1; 30.3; 26.9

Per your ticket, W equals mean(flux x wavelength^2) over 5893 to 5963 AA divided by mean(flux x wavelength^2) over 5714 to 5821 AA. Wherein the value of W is 1.03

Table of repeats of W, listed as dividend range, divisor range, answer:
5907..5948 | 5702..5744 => 1.11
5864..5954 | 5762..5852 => 0.96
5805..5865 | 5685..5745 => 1.08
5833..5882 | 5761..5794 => 1.02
